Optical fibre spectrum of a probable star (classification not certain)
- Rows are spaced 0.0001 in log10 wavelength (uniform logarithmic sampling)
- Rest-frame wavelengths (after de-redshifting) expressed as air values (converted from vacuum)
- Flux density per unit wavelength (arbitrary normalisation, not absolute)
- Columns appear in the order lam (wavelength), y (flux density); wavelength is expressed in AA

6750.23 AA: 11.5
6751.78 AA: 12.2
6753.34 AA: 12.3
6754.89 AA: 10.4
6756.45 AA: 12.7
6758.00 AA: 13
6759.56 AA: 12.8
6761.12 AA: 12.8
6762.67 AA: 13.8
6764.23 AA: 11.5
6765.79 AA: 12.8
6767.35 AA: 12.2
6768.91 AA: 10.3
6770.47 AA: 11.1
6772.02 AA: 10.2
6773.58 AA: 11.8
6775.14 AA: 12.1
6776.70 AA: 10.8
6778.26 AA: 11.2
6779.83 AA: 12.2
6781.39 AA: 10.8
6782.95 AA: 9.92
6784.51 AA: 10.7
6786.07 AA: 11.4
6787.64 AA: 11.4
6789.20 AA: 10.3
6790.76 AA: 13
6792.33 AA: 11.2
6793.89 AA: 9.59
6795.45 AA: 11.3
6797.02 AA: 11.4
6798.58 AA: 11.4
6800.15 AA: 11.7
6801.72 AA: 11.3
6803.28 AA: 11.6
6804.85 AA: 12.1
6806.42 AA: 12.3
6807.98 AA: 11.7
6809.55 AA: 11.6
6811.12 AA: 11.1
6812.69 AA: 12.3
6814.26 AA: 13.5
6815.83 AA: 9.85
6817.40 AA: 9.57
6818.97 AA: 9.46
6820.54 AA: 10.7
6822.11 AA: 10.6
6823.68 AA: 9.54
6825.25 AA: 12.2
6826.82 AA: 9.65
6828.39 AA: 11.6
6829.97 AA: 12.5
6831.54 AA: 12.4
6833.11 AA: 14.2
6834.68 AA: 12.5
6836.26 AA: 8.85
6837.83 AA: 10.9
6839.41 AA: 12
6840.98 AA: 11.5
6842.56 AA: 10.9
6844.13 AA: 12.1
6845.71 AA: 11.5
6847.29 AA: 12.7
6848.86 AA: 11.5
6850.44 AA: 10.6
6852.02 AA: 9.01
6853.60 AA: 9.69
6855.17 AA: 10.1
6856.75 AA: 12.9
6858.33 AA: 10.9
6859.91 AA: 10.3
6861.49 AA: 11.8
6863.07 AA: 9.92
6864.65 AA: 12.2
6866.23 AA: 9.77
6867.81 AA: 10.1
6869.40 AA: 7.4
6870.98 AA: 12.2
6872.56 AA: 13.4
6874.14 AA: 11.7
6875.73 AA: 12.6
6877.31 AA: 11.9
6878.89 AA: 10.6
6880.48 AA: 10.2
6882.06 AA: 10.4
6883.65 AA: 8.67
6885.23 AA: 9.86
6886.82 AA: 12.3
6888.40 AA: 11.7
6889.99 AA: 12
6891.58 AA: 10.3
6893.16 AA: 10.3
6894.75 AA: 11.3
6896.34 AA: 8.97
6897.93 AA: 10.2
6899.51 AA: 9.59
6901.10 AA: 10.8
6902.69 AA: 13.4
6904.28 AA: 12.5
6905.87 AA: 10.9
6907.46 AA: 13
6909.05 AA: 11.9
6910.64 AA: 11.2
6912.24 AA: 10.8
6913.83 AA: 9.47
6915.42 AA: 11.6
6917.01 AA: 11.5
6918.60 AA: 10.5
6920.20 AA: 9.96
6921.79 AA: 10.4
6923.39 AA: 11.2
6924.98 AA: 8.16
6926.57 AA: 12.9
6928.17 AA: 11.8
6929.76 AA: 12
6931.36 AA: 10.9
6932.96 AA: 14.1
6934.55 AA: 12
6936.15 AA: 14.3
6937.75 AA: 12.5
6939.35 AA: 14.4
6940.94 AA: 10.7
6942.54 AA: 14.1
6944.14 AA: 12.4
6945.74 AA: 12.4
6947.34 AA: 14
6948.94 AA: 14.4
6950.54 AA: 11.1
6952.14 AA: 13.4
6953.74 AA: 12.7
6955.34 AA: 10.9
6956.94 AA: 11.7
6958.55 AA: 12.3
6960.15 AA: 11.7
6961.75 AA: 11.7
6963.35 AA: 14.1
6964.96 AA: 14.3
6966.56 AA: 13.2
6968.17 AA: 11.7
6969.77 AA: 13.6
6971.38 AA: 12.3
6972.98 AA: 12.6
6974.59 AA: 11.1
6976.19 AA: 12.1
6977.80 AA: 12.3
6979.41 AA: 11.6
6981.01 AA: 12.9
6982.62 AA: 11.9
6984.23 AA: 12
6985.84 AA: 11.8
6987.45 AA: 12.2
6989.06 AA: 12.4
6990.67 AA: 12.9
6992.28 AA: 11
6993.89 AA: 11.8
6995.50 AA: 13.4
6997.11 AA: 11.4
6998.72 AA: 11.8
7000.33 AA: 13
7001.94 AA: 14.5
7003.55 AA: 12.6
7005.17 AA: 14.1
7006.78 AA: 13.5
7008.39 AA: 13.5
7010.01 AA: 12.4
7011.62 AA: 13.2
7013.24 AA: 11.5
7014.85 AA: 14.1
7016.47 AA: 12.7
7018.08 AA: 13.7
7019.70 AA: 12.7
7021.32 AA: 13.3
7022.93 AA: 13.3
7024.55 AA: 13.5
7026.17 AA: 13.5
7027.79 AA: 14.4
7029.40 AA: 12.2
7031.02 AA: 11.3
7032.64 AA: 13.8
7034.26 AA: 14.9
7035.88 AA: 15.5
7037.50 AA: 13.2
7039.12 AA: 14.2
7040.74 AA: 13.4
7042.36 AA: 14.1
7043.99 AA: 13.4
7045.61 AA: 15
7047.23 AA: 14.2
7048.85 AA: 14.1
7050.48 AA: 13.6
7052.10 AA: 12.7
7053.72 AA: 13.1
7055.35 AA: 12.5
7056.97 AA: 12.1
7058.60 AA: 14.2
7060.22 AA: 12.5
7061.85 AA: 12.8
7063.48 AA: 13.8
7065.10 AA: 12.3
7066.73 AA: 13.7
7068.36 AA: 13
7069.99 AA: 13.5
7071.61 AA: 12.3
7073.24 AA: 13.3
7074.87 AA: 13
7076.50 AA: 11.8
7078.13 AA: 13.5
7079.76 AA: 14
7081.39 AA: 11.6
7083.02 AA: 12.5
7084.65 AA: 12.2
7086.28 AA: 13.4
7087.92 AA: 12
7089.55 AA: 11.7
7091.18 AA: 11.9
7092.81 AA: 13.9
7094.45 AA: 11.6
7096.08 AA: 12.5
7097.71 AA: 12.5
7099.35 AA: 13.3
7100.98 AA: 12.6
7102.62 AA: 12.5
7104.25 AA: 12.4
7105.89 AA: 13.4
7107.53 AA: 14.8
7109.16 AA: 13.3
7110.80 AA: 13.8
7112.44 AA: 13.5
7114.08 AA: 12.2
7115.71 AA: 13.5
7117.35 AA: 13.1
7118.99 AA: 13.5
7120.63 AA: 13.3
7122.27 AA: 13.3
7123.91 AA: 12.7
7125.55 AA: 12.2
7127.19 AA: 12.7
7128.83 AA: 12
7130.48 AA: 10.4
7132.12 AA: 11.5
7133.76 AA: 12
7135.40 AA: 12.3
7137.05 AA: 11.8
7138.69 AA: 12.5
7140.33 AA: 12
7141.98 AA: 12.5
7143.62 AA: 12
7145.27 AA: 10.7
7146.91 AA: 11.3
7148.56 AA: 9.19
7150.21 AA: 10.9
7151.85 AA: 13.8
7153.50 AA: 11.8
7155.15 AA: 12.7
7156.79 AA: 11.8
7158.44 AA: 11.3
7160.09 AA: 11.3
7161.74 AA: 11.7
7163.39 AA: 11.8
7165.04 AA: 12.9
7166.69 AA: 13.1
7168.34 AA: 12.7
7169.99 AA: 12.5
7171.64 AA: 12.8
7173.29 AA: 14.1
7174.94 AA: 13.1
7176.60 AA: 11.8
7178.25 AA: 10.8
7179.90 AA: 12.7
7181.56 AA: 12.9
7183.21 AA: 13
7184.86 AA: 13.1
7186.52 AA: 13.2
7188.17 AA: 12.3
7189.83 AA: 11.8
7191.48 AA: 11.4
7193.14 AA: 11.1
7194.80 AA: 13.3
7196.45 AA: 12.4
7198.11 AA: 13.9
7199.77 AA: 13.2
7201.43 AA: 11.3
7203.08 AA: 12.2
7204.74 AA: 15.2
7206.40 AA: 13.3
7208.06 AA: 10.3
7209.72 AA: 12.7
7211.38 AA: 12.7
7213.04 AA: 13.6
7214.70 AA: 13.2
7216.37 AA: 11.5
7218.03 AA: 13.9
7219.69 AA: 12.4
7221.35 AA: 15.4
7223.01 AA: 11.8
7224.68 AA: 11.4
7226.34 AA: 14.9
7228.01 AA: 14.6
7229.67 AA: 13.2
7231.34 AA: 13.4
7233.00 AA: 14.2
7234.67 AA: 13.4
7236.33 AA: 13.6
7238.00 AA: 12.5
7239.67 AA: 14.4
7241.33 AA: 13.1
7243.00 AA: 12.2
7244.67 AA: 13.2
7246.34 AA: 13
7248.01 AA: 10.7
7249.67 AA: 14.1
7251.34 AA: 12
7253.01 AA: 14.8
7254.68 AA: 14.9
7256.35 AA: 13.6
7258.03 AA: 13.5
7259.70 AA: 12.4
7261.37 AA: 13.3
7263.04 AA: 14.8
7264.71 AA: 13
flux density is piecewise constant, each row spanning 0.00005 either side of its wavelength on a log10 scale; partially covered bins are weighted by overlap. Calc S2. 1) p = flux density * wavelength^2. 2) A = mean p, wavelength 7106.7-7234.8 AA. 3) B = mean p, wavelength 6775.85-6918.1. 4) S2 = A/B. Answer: 1.24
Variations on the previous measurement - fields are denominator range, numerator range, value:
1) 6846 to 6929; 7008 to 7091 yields 1.26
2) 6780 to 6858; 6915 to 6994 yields 1.13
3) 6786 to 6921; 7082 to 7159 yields 1.20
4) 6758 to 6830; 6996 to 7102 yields 1.24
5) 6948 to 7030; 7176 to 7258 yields 1.09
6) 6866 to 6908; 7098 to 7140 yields 1.24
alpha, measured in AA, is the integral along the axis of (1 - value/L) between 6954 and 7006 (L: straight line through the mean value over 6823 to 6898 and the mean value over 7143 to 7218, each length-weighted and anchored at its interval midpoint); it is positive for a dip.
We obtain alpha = -4.0 AA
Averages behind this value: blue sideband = 11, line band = 12.4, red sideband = 12.3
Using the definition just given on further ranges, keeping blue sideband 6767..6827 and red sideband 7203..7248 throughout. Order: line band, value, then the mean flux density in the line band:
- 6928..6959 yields -2.07 AA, 12.6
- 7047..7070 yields -1.51 AA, 13.2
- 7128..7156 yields 2.23 AA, 11.7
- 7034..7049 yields -2.31 AA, 14.2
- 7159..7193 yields 1.28 AA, 12.4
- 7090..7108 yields -0.35 AA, 12.8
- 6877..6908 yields 1.84 AA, 10.9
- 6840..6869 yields 1.26 AA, 10.9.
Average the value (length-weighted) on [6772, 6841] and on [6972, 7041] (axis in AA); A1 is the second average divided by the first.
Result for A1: 1.14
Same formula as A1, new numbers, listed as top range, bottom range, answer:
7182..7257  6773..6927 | 1.17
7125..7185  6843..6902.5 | 1.11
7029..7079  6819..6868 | 1.20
